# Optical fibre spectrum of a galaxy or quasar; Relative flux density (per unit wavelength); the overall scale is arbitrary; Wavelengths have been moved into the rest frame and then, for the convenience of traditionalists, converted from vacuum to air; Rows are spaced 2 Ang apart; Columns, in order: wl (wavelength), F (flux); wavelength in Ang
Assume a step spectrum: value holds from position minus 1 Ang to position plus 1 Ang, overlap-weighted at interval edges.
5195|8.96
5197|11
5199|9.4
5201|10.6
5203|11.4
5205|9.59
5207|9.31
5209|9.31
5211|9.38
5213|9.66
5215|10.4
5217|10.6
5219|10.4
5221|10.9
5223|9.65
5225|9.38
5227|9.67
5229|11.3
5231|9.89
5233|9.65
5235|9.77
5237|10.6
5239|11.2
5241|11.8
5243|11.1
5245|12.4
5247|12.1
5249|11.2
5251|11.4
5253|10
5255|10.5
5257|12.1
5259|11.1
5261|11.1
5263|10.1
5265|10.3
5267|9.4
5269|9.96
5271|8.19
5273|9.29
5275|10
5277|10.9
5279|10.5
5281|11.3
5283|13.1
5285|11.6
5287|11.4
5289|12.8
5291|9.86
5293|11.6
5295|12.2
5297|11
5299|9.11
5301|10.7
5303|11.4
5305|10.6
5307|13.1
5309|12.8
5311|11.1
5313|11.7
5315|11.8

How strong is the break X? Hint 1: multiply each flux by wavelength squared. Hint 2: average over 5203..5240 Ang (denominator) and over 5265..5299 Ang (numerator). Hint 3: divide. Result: 1.1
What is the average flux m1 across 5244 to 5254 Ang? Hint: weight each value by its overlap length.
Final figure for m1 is 11.4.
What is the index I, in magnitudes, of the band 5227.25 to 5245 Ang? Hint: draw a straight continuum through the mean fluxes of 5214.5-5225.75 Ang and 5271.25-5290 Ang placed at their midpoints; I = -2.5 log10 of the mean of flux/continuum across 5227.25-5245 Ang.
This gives -0.03 mag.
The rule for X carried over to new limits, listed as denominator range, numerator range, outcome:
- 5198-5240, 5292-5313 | 1.16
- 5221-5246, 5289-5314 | 1.10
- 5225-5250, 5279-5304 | 1.07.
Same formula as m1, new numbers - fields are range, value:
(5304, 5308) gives 11.8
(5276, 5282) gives 10.9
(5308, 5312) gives 11.9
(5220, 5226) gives 9.98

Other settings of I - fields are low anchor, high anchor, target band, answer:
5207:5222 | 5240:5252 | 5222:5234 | 0.09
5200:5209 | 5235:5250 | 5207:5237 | 0.07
